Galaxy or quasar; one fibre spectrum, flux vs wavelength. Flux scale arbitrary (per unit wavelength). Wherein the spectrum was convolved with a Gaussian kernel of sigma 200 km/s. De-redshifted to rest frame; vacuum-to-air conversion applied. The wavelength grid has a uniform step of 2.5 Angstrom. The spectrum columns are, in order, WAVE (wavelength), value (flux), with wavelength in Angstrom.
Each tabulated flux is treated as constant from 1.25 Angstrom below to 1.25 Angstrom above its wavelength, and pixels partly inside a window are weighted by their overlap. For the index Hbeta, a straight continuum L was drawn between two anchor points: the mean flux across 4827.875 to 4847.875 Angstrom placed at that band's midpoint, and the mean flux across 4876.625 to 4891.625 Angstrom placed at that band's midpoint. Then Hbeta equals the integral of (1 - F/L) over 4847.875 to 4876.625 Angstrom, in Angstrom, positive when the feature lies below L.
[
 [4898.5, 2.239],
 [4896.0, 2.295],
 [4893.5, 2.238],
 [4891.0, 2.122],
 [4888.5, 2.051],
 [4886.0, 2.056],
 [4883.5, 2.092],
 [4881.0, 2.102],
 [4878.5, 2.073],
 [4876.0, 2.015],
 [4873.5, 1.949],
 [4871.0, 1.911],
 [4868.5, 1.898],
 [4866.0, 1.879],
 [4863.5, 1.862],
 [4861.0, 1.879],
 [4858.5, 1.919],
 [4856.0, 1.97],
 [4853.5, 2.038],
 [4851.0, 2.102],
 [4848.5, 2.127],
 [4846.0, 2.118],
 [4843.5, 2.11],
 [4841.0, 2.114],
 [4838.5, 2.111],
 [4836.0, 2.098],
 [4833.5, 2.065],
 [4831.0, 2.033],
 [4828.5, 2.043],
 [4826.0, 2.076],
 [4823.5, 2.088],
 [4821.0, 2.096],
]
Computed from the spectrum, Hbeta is 1.7 Angstrom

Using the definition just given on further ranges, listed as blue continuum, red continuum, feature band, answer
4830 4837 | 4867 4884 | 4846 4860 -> -0.01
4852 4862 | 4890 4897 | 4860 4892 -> 1.57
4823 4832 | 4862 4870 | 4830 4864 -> -1.28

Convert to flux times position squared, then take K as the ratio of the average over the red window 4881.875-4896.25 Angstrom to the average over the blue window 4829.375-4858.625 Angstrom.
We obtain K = 1.0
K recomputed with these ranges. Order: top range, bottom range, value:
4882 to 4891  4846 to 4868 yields 1.06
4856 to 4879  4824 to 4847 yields 0.94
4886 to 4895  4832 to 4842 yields 1.04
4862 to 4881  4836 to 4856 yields 0.94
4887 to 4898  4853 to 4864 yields 1.14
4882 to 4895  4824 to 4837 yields 1.05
